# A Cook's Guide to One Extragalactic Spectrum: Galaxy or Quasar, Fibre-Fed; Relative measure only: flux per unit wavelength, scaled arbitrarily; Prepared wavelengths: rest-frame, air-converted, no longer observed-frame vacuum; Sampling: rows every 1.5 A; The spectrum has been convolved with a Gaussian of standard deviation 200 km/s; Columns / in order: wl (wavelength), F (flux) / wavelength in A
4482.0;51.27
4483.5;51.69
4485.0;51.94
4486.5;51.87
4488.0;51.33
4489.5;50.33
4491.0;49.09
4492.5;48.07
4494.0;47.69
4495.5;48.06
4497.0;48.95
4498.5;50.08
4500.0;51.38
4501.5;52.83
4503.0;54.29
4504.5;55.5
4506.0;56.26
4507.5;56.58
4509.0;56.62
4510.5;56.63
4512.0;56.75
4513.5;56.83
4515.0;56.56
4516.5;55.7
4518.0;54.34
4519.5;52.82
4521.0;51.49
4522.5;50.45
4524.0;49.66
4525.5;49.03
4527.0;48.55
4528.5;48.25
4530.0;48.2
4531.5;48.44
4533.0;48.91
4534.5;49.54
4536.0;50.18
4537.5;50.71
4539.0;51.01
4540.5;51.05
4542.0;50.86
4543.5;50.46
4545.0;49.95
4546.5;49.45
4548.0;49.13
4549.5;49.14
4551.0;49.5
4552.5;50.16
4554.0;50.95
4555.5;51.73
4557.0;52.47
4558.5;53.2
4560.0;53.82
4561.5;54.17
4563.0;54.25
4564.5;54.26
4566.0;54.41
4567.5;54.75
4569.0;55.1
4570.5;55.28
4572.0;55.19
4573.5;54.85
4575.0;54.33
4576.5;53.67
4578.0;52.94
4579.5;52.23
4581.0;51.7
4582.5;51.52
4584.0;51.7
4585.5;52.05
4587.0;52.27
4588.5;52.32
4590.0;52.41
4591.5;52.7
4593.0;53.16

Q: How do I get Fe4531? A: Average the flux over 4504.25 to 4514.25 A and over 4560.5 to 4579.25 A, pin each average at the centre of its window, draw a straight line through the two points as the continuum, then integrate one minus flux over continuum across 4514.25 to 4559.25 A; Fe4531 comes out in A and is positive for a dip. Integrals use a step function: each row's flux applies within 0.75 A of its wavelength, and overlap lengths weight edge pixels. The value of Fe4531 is 3.9 A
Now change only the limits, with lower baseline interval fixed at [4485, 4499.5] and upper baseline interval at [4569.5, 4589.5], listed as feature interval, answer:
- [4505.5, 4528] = -1.4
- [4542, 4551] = 0.4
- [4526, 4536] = 0.5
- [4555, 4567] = -0.3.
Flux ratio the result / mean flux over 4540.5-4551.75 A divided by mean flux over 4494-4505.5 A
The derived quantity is 0.97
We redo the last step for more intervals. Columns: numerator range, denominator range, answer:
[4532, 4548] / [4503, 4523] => 0.91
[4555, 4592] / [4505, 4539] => 1.02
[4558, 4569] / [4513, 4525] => 1.02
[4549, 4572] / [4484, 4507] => 1.03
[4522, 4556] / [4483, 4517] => 0.94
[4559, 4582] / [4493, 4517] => 1.01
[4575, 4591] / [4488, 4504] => 1.04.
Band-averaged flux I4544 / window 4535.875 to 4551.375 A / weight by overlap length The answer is 50.1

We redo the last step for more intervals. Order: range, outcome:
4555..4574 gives 54.1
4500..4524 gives 54.6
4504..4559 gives 51.8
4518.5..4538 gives 49.8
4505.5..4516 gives 56.6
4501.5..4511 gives 55.7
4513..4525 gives 53.3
